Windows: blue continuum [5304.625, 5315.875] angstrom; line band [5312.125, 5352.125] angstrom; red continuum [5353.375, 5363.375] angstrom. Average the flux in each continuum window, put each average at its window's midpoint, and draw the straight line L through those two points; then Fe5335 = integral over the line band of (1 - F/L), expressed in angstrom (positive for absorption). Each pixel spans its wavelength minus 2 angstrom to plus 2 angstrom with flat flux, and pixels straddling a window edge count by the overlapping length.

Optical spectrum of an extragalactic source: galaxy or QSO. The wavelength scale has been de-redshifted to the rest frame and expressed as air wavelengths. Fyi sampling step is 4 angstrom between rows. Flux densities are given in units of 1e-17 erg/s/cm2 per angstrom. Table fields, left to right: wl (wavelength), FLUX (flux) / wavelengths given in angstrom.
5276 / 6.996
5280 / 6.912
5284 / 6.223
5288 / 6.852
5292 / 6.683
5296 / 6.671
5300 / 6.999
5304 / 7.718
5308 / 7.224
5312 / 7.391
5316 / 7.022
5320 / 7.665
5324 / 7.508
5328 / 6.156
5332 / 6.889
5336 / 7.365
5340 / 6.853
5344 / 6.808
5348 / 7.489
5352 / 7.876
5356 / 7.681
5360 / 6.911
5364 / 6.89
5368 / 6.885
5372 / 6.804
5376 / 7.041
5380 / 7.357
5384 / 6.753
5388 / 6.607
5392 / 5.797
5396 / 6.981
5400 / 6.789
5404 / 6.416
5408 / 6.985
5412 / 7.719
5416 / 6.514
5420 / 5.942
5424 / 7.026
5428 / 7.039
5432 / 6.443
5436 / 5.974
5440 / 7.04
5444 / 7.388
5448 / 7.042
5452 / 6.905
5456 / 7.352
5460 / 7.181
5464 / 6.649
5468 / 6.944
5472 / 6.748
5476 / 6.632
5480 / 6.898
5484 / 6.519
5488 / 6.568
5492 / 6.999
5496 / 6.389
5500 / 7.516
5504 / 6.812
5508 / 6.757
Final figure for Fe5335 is 0.8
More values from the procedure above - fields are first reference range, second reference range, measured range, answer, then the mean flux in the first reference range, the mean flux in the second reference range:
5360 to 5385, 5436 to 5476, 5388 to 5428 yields 1.5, 6.96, 6.96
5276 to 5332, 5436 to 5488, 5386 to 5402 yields 0.9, 7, 6.89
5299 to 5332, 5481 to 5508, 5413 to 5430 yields 0.7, 7.2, 6.8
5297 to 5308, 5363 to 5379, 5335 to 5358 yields -0.9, 7.27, 6.93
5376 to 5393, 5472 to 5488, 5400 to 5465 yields -1.5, 6.73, 6.68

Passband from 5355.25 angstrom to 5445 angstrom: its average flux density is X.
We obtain 6.81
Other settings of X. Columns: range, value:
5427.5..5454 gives 6.82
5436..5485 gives 6.91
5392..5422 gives 6.7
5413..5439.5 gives 6.57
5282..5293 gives 6.58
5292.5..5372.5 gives 7.14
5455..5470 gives 7.01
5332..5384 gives 7.14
